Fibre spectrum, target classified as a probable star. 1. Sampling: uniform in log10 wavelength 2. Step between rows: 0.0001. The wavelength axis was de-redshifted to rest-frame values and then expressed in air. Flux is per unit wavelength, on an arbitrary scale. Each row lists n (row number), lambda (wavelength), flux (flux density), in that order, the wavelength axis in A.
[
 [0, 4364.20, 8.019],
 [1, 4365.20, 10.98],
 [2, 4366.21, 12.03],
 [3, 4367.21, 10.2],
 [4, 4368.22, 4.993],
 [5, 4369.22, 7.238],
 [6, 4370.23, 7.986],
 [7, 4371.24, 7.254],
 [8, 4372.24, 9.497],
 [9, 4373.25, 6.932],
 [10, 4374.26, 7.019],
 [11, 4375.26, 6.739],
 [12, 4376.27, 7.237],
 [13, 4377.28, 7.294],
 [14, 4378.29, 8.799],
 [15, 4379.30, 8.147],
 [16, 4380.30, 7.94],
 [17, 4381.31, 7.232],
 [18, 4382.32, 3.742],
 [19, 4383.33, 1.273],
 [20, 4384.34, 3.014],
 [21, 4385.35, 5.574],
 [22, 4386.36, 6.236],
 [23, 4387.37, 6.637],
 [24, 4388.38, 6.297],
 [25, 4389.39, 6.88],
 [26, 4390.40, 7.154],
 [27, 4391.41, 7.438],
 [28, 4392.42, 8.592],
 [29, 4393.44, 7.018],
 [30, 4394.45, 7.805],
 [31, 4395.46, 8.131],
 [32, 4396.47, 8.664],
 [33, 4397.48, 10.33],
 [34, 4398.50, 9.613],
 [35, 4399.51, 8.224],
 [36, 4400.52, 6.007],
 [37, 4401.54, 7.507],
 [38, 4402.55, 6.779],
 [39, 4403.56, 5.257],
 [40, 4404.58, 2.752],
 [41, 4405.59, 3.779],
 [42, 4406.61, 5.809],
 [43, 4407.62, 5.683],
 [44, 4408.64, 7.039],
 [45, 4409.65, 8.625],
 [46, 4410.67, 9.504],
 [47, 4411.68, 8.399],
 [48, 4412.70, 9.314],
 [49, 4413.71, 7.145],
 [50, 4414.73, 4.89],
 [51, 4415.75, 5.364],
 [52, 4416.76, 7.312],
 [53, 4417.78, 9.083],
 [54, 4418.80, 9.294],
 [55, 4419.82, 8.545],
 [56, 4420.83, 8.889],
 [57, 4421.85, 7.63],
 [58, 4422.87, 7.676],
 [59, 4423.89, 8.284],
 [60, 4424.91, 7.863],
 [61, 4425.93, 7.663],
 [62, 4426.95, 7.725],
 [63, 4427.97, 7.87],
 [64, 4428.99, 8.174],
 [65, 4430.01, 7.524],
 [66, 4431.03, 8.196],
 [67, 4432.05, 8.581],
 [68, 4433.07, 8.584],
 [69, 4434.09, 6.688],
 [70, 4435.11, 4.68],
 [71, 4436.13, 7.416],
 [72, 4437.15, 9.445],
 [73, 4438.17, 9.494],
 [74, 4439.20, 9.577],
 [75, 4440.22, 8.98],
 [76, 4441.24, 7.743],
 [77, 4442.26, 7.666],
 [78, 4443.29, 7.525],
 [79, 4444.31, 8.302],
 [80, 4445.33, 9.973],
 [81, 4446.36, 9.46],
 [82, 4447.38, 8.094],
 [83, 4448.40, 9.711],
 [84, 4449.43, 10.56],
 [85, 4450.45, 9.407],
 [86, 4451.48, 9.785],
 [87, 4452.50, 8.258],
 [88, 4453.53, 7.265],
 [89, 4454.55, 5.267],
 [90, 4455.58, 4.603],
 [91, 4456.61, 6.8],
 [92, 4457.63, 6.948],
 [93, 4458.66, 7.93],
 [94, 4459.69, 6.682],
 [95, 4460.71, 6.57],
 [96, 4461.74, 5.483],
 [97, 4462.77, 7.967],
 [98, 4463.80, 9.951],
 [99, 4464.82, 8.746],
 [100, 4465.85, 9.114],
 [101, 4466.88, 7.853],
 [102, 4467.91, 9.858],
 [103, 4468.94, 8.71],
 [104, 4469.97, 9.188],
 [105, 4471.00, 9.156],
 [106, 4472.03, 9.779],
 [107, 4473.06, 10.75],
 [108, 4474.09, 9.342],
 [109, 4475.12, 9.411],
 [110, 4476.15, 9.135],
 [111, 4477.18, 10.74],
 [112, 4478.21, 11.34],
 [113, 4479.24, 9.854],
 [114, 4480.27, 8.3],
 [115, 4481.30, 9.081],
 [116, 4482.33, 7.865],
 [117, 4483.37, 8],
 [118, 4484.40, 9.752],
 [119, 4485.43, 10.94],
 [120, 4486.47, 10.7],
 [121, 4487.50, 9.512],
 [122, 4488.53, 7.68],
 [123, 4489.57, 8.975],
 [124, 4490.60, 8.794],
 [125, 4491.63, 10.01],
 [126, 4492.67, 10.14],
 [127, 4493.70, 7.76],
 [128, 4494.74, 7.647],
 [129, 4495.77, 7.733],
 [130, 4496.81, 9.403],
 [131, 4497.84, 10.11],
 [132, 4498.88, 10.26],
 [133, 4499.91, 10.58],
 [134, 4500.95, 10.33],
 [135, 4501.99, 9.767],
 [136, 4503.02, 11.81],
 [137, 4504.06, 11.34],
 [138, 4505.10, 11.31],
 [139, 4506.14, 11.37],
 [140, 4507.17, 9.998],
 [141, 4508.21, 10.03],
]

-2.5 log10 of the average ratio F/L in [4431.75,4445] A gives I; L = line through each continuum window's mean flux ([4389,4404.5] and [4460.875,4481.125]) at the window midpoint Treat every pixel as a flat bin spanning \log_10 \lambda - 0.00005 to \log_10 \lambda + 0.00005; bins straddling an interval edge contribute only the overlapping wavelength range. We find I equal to 0.05 mag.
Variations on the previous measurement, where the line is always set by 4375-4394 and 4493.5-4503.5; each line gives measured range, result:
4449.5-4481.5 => 0.02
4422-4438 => -0.01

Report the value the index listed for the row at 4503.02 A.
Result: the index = 11.81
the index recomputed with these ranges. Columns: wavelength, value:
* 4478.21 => 11.34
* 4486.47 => 10.7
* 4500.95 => 10.33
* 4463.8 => 9.951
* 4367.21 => 10.2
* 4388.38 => 6.297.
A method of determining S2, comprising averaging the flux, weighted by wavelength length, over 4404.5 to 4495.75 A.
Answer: 8.27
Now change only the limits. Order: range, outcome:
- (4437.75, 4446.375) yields 8.69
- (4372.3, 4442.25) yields 7.32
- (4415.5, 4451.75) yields 8.31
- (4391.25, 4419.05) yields 7.31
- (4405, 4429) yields 7.54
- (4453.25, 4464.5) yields 6.89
